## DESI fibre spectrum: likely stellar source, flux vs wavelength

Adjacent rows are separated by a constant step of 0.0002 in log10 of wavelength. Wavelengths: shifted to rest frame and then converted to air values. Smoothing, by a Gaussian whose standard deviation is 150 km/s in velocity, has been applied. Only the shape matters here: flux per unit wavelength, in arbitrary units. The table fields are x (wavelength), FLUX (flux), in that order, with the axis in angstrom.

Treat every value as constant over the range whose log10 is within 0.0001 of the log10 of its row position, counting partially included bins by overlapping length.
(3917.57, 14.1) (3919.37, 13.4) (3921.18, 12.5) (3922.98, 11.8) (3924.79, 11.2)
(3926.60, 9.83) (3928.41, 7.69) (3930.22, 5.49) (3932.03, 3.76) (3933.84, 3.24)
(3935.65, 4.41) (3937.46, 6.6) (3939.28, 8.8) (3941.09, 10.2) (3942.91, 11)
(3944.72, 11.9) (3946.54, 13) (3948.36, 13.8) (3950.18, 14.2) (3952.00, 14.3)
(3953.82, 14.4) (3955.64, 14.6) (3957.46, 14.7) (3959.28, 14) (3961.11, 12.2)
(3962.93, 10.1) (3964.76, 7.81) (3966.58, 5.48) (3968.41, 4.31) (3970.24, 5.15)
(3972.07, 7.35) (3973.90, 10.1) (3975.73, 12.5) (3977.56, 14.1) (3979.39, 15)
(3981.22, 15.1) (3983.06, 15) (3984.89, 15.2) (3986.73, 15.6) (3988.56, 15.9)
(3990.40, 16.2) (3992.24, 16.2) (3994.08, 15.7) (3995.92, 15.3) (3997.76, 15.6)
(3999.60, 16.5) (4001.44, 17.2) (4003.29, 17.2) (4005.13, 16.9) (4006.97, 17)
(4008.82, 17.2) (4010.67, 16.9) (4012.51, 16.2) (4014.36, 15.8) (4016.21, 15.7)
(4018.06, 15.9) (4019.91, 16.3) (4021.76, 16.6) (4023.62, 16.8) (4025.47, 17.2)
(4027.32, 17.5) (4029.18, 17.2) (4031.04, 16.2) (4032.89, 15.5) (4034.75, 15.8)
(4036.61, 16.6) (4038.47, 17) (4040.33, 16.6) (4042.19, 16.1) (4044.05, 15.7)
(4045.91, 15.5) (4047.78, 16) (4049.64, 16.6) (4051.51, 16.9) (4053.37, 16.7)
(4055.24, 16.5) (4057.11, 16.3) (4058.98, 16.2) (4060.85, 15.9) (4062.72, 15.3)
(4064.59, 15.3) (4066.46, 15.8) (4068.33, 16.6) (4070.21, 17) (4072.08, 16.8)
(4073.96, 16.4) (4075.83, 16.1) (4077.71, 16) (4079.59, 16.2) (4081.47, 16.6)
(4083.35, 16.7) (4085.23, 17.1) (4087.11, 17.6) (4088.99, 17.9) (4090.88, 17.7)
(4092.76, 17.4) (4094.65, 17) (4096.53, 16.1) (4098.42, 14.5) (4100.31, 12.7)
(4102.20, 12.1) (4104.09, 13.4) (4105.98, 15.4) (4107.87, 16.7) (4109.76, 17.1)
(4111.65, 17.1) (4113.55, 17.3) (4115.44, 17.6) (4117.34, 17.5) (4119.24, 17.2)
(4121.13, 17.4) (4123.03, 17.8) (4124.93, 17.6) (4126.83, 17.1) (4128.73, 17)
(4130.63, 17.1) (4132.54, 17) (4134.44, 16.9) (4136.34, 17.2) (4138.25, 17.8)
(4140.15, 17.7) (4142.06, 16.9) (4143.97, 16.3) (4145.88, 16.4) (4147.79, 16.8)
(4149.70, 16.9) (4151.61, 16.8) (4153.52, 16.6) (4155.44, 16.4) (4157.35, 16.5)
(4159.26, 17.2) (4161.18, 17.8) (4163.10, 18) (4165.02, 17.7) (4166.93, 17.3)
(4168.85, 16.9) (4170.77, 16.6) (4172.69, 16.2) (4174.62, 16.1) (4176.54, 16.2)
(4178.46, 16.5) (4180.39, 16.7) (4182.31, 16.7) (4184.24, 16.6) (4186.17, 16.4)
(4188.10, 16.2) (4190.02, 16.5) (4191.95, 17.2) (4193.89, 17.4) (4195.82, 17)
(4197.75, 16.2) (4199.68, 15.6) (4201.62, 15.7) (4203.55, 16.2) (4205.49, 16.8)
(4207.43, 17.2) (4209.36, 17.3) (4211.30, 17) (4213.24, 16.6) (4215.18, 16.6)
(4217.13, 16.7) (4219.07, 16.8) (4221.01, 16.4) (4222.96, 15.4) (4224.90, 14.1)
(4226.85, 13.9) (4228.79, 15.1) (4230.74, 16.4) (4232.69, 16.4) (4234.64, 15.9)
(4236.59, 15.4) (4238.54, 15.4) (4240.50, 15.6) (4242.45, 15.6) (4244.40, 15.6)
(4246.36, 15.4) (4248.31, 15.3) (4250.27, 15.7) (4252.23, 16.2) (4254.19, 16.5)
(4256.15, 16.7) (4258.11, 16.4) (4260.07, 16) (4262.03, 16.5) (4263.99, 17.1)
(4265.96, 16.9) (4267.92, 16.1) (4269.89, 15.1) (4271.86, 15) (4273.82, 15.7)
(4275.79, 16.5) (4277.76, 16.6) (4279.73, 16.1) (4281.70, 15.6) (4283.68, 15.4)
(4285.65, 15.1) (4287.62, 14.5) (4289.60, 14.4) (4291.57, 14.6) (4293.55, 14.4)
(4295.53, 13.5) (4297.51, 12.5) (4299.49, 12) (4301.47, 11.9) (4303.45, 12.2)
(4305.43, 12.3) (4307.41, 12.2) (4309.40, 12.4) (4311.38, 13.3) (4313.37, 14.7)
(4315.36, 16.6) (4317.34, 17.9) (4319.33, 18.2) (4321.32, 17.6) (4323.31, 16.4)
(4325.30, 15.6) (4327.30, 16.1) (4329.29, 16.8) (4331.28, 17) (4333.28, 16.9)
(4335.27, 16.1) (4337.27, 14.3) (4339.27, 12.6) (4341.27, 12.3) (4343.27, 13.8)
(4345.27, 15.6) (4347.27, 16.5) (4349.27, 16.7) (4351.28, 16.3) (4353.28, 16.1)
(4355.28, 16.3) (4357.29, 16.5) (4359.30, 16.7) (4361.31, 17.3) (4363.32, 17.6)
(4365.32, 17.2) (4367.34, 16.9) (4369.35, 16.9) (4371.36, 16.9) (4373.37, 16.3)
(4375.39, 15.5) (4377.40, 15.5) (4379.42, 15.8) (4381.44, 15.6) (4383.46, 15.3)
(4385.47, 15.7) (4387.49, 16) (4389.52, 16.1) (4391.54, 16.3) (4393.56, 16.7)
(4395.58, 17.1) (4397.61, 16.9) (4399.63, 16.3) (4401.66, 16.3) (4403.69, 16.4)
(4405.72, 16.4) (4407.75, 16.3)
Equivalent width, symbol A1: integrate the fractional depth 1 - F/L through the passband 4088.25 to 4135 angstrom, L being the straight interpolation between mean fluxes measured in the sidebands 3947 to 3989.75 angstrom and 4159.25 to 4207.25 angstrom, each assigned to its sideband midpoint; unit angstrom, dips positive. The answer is -3.9 angstrom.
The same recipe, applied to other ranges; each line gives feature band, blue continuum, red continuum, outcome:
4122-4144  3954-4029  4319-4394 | -3.3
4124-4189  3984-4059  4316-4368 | -2.4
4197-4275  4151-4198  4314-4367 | 2.6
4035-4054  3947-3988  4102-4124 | -2.5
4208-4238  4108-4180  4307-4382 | 1.1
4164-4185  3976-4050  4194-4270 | -0.8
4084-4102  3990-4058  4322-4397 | 0.1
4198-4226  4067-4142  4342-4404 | 0.3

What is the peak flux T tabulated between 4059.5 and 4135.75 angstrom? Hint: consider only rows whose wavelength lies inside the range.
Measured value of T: 17.9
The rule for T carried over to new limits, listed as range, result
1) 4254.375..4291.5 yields 17.1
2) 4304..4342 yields 18.2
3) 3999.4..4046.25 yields 17.5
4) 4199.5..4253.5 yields 17.3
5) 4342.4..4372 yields 17.6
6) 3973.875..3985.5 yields 15.2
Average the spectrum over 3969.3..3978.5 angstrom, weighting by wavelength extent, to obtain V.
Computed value 9.84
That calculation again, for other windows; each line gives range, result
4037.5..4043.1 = 16.6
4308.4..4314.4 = 13.5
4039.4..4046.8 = 16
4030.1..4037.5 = 16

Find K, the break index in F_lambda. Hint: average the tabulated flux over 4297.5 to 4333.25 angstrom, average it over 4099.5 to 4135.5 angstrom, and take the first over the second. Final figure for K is 0.91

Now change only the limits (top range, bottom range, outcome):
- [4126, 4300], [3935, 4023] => 1.21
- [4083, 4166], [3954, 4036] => 1.16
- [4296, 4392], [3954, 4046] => 1.06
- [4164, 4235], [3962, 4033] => 1.13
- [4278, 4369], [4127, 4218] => 0.91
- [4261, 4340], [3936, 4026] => 1.11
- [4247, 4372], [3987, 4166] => 0.94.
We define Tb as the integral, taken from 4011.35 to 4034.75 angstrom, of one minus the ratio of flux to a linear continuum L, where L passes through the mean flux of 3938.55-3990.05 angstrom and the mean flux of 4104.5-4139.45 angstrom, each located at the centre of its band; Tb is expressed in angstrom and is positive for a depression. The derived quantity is -4.12 angstrom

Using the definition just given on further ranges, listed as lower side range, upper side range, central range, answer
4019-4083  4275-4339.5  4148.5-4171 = -1.9 angstrom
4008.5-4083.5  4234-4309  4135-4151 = -1.2 angstrom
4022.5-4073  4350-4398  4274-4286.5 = 0.4 angstrom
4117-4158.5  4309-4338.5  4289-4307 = 3.5 angstrom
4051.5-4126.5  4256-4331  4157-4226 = -3.6 angstrom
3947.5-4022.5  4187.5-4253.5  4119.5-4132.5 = -1.7 angstrom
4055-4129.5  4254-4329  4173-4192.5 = -0.8 angstrom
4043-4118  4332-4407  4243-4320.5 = 4.8 angstrom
